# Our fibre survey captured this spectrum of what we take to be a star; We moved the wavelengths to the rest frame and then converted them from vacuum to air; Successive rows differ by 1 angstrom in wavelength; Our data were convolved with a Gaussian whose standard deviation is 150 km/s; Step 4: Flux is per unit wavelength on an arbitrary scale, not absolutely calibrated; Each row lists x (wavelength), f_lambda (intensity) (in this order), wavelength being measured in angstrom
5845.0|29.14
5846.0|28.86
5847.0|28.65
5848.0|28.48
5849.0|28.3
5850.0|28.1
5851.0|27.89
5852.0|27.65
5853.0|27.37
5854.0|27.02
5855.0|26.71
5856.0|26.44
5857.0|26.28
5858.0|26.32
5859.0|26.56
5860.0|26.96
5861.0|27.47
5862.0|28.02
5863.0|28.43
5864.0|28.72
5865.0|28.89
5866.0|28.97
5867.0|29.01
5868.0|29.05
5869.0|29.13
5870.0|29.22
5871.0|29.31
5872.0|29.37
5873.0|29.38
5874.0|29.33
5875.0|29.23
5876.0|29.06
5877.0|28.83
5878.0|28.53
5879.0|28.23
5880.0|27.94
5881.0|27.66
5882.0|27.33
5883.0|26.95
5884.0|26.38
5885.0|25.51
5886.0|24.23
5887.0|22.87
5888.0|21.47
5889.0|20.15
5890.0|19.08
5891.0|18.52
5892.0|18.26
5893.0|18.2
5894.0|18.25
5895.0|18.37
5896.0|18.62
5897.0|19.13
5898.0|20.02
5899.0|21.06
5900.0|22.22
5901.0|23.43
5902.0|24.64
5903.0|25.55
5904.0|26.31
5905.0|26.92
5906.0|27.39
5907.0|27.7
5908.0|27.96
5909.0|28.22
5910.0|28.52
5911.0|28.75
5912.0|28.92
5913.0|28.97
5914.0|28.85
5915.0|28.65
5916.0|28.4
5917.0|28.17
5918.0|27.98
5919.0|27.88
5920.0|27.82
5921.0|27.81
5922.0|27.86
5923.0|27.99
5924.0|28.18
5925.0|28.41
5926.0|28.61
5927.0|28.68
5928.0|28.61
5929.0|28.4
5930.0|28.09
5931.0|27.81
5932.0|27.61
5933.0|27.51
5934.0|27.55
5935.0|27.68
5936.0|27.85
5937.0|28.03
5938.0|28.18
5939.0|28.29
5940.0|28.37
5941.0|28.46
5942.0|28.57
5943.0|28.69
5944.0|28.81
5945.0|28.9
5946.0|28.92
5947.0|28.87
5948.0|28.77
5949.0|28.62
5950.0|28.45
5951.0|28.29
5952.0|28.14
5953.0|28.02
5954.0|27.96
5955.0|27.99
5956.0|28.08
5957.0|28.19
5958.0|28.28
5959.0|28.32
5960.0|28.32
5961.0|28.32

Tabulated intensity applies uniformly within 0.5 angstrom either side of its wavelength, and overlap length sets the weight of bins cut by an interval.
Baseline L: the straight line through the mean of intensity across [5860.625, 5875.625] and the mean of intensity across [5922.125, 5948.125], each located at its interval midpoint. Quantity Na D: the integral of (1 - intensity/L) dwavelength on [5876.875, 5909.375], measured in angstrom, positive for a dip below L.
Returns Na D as 5.60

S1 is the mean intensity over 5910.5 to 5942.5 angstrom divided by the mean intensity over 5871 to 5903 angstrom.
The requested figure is 1.17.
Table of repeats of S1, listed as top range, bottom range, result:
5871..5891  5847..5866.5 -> 0.95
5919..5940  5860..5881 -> 0.98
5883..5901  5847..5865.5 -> 0.76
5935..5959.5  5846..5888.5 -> 1.03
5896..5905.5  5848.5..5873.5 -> 0.82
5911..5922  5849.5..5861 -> 1.05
